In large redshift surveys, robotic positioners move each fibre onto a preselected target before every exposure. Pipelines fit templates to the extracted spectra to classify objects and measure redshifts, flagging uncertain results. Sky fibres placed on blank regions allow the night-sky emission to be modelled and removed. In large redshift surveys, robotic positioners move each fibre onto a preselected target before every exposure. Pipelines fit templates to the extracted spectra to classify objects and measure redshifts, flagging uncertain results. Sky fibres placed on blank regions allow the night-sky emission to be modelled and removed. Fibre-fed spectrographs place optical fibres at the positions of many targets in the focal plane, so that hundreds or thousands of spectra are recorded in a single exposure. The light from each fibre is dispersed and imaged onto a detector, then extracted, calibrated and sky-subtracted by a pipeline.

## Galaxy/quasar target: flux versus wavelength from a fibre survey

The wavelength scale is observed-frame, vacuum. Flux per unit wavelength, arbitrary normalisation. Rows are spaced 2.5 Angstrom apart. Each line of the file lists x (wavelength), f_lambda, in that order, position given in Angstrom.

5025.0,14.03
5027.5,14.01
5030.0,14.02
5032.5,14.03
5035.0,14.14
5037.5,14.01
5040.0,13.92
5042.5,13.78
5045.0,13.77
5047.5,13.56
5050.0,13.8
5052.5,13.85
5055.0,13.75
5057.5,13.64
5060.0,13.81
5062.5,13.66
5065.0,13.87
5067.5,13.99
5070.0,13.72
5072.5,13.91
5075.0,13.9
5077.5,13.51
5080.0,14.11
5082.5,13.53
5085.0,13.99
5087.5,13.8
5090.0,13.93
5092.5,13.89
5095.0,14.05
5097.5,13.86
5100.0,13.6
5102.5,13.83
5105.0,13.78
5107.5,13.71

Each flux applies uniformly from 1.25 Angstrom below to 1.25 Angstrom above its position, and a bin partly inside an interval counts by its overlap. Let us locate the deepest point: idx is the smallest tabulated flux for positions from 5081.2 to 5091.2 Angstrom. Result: 13.53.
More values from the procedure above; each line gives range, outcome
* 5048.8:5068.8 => 13.64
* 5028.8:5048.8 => 13.56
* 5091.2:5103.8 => 13.6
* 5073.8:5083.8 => 13.51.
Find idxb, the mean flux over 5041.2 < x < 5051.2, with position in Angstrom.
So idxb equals 13.7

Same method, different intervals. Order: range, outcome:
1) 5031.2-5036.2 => 14.1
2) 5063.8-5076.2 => 13.9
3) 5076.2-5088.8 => 13.8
